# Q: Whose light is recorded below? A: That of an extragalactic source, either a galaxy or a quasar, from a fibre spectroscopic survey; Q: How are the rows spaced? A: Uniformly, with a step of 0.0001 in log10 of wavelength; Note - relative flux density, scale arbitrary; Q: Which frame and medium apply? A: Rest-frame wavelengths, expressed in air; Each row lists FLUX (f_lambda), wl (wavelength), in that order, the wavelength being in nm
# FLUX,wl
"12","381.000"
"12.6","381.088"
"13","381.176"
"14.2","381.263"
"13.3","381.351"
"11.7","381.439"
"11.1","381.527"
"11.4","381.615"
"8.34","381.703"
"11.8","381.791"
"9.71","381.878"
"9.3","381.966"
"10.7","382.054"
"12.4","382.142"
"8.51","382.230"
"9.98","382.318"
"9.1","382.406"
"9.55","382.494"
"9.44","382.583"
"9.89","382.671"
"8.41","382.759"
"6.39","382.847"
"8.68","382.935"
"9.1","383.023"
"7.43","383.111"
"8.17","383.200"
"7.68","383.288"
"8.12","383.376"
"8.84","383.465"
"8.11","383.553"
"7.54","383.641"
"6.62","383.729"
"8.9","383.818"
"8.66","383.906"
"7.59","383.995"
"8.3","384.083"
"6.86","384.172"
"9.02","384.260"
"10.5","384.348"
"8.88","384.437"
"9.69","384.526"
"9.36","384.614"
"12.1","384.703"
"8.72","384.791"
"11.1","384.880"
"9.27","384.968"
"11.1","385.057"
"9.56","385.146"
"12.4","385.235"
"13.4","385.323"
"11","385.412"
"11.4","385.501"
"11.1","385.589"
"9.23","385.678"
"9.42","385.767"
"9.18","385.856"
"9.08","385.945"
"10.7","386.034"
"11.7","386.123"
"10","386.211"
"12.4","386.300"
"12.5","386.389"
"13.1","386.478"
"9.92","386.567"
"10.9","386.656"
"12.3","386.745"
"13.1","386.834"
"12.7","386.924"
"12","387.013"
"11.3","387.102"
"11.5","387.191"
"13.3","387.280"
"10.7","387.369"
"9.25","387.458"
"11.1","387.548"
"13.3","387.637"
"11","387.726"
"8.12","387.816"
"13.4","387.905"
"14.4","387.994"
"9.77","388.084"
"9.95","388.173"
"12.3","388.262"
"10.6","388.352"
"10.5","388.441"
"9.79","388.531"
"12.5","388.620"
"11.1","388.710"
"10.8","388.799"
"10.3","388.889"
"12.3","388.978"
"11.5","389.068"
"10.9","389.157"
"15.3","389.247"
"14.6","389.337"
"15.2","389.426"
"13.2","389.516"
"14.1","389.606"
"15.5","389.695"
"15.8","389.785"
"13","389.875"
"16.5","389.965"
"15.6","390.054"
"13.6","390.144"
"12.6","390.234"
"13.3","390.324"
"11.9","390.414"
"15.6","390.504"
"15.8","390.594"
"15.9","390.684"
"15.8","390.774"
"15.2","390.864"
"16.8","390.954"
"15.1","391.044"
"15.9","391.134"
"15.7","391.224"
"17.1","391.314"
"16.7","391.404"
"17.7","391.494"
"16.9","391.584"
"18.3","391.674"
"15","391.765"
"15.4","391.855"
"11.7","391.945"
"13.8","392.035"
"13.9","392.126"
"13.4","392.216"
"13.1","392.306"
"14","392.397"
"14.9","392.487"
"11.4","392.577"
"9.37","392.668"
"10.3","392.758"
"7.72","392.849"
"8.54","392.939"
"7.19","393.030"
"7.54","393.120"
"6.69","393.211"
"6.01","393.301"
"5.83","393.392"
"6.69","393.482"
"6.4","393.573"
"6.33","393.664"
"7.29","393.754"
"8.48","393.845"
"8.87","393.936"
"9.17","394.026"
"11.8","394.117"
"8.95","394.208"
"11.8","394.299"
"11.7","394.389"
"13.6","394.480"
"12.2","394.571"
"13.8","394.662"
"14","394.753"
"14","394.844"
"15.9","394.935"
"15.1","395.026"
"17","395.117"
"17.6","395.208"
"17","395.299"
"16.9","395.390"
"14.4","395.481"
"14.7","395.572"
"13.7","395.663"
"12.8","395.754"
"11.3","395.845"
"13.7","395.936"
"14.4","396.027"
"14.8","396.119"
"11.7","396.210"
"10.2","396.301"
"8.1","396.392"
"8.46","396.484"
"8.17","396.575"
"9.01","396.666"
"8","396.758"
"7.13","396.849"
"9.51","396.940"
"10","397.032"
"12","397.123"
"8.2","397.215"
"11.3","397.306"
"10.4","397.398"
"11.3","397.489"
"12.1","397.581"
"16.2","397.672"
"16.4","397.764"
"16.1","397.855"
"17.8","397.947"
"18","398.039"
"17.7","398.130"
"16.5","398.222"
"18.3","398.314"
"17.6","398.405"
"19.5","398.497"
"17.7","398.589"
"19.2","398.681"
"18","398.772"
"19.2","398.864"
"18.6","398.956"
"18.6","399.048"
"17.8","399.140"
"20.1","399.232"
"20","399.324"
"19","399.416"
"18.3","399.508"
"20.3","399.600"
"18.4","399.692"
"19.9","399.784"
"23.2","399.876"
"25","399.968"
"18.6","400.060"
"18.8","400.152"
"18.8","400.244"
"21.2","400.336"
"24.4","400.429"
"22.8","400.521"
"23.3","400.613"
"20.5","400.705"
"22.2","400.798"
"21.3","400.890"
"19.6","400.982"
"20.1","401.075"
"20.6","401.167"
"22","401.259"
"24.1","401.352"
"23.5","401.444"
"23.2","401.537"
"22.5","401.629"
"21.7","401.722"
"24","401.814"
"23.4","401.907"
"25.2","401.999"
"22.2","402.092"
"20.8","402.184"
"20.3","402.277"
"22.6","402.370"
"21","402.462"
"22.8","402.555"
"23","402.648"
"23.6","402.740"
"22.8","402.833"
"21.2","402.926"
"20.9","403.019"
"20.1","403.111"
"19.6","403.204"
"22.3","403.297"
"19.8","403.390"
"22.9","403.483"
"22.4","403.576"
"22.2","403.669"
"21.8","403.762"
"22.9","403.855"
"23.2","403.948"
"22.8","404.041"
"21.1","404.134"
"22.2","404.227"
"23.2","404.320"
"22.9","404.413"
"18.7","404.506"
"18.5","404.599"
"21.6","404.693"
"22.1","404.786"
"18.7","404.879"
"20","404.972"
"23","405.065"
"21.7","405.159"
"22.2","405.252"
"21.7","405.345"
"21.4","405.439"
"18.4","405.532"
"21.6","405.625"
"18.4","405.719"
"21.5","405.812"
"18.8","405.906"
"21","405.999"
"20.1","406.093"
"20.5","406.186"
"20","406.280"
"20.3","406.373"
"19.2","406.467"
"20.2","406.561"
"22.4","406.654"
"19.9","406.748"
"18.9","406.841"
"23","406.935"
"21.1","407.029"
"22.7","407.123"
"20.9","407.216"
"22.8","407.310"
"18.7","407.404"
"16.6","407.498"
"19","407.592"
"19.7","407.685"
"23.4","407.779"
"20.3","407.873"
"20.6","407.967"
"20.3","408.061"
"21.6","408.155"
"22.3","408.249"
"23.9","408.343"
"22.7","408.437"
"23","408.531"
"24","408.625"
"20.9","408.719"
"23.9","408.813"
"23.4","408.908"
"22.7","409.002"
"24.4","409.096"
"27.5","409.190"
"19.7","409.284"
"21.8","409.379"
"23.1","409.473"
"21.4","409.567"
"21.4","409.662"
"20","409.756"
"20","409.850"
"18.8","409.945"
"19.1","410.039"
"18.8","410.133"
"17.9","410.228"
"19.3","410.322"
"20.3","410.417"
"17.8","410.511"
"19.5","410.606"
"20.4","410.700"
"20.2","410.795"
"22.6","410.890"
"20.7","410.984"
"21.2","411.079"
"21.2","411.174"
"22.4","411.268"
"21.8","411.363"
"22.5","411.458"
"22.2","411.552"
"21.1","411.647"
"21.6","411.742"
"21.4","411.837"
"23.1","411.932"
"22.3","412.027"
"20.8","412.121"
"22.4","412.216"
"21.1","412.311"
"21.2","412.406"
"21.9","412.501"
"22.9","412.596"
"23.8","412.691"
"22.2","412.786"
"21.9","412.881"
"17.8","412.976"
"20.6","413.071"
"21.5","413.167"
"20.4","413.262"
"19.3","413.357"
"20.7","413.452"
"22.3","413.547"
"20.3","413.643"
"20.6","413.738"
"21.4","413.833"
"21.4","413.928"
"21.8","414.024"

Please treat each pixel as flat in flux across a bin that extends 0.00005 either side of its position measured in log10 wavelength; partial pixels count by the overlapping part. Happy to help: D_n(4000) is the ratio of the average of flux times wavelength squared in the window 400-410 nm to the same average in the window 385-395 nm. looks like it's 1.9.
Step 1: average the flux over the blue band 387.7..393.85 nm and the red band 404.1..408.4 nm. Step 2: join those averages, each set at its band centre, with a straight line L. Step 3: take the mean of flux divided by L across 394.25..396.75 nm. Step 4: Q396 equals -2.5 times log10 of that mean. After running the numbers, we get 0.145 mag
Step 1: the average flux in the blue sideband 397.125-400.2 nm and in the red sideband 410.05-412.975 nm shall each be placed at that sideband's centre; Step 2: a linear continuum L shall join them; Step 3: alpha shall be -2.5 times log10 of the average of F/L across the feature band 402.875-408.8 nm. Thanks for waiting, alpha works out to -0.09 mag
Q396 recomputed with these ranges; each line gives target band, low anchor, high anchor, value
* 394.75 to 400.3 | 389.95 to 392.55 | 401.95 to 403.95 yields 0.221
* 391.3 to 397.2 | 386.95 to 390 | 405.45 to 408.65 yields 0.247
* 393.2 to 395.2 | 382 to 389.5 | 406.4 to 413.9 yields 0.309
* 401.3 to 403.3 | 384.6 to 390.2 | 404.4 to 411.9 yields -0.209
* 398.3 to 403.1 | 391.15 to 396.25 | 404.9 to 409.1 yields -0.229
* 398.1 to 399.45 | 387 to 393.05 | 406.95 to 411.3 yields -0.105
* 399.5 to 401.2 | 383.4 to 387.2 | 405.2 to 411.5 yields -0.211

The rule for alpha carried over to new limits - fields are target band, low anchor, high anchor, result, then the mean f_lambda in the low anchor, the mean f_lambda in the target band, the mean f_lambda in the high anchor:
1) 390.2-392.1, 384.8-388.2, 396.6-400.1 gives -0.169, 11.2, 15.3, 16.1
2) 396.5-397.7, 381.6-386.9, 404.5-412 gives 0.485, 9.8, 10.1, 21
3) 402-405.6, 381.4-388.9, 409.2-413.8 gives -0.207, 10.2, 21.6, 21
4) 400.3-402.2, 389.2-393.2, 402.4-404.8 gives -0.106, 13.9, 22.3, 21.8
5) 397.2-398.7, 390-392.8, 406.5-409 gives 0.113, 14.6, 15.6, 21.4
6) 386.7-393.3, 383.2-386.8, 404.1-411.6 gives -0.049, 9.9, 12.9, 21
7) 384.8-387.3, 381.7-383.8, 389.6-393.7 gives -0.077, 8.92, 11.2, 12.9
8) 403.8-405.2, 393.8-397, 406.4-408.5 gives -0.147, 12.2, 21.5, 20.9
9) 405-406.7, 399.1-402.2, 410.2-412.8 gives 0.035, 21.4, 20.7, 21.3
